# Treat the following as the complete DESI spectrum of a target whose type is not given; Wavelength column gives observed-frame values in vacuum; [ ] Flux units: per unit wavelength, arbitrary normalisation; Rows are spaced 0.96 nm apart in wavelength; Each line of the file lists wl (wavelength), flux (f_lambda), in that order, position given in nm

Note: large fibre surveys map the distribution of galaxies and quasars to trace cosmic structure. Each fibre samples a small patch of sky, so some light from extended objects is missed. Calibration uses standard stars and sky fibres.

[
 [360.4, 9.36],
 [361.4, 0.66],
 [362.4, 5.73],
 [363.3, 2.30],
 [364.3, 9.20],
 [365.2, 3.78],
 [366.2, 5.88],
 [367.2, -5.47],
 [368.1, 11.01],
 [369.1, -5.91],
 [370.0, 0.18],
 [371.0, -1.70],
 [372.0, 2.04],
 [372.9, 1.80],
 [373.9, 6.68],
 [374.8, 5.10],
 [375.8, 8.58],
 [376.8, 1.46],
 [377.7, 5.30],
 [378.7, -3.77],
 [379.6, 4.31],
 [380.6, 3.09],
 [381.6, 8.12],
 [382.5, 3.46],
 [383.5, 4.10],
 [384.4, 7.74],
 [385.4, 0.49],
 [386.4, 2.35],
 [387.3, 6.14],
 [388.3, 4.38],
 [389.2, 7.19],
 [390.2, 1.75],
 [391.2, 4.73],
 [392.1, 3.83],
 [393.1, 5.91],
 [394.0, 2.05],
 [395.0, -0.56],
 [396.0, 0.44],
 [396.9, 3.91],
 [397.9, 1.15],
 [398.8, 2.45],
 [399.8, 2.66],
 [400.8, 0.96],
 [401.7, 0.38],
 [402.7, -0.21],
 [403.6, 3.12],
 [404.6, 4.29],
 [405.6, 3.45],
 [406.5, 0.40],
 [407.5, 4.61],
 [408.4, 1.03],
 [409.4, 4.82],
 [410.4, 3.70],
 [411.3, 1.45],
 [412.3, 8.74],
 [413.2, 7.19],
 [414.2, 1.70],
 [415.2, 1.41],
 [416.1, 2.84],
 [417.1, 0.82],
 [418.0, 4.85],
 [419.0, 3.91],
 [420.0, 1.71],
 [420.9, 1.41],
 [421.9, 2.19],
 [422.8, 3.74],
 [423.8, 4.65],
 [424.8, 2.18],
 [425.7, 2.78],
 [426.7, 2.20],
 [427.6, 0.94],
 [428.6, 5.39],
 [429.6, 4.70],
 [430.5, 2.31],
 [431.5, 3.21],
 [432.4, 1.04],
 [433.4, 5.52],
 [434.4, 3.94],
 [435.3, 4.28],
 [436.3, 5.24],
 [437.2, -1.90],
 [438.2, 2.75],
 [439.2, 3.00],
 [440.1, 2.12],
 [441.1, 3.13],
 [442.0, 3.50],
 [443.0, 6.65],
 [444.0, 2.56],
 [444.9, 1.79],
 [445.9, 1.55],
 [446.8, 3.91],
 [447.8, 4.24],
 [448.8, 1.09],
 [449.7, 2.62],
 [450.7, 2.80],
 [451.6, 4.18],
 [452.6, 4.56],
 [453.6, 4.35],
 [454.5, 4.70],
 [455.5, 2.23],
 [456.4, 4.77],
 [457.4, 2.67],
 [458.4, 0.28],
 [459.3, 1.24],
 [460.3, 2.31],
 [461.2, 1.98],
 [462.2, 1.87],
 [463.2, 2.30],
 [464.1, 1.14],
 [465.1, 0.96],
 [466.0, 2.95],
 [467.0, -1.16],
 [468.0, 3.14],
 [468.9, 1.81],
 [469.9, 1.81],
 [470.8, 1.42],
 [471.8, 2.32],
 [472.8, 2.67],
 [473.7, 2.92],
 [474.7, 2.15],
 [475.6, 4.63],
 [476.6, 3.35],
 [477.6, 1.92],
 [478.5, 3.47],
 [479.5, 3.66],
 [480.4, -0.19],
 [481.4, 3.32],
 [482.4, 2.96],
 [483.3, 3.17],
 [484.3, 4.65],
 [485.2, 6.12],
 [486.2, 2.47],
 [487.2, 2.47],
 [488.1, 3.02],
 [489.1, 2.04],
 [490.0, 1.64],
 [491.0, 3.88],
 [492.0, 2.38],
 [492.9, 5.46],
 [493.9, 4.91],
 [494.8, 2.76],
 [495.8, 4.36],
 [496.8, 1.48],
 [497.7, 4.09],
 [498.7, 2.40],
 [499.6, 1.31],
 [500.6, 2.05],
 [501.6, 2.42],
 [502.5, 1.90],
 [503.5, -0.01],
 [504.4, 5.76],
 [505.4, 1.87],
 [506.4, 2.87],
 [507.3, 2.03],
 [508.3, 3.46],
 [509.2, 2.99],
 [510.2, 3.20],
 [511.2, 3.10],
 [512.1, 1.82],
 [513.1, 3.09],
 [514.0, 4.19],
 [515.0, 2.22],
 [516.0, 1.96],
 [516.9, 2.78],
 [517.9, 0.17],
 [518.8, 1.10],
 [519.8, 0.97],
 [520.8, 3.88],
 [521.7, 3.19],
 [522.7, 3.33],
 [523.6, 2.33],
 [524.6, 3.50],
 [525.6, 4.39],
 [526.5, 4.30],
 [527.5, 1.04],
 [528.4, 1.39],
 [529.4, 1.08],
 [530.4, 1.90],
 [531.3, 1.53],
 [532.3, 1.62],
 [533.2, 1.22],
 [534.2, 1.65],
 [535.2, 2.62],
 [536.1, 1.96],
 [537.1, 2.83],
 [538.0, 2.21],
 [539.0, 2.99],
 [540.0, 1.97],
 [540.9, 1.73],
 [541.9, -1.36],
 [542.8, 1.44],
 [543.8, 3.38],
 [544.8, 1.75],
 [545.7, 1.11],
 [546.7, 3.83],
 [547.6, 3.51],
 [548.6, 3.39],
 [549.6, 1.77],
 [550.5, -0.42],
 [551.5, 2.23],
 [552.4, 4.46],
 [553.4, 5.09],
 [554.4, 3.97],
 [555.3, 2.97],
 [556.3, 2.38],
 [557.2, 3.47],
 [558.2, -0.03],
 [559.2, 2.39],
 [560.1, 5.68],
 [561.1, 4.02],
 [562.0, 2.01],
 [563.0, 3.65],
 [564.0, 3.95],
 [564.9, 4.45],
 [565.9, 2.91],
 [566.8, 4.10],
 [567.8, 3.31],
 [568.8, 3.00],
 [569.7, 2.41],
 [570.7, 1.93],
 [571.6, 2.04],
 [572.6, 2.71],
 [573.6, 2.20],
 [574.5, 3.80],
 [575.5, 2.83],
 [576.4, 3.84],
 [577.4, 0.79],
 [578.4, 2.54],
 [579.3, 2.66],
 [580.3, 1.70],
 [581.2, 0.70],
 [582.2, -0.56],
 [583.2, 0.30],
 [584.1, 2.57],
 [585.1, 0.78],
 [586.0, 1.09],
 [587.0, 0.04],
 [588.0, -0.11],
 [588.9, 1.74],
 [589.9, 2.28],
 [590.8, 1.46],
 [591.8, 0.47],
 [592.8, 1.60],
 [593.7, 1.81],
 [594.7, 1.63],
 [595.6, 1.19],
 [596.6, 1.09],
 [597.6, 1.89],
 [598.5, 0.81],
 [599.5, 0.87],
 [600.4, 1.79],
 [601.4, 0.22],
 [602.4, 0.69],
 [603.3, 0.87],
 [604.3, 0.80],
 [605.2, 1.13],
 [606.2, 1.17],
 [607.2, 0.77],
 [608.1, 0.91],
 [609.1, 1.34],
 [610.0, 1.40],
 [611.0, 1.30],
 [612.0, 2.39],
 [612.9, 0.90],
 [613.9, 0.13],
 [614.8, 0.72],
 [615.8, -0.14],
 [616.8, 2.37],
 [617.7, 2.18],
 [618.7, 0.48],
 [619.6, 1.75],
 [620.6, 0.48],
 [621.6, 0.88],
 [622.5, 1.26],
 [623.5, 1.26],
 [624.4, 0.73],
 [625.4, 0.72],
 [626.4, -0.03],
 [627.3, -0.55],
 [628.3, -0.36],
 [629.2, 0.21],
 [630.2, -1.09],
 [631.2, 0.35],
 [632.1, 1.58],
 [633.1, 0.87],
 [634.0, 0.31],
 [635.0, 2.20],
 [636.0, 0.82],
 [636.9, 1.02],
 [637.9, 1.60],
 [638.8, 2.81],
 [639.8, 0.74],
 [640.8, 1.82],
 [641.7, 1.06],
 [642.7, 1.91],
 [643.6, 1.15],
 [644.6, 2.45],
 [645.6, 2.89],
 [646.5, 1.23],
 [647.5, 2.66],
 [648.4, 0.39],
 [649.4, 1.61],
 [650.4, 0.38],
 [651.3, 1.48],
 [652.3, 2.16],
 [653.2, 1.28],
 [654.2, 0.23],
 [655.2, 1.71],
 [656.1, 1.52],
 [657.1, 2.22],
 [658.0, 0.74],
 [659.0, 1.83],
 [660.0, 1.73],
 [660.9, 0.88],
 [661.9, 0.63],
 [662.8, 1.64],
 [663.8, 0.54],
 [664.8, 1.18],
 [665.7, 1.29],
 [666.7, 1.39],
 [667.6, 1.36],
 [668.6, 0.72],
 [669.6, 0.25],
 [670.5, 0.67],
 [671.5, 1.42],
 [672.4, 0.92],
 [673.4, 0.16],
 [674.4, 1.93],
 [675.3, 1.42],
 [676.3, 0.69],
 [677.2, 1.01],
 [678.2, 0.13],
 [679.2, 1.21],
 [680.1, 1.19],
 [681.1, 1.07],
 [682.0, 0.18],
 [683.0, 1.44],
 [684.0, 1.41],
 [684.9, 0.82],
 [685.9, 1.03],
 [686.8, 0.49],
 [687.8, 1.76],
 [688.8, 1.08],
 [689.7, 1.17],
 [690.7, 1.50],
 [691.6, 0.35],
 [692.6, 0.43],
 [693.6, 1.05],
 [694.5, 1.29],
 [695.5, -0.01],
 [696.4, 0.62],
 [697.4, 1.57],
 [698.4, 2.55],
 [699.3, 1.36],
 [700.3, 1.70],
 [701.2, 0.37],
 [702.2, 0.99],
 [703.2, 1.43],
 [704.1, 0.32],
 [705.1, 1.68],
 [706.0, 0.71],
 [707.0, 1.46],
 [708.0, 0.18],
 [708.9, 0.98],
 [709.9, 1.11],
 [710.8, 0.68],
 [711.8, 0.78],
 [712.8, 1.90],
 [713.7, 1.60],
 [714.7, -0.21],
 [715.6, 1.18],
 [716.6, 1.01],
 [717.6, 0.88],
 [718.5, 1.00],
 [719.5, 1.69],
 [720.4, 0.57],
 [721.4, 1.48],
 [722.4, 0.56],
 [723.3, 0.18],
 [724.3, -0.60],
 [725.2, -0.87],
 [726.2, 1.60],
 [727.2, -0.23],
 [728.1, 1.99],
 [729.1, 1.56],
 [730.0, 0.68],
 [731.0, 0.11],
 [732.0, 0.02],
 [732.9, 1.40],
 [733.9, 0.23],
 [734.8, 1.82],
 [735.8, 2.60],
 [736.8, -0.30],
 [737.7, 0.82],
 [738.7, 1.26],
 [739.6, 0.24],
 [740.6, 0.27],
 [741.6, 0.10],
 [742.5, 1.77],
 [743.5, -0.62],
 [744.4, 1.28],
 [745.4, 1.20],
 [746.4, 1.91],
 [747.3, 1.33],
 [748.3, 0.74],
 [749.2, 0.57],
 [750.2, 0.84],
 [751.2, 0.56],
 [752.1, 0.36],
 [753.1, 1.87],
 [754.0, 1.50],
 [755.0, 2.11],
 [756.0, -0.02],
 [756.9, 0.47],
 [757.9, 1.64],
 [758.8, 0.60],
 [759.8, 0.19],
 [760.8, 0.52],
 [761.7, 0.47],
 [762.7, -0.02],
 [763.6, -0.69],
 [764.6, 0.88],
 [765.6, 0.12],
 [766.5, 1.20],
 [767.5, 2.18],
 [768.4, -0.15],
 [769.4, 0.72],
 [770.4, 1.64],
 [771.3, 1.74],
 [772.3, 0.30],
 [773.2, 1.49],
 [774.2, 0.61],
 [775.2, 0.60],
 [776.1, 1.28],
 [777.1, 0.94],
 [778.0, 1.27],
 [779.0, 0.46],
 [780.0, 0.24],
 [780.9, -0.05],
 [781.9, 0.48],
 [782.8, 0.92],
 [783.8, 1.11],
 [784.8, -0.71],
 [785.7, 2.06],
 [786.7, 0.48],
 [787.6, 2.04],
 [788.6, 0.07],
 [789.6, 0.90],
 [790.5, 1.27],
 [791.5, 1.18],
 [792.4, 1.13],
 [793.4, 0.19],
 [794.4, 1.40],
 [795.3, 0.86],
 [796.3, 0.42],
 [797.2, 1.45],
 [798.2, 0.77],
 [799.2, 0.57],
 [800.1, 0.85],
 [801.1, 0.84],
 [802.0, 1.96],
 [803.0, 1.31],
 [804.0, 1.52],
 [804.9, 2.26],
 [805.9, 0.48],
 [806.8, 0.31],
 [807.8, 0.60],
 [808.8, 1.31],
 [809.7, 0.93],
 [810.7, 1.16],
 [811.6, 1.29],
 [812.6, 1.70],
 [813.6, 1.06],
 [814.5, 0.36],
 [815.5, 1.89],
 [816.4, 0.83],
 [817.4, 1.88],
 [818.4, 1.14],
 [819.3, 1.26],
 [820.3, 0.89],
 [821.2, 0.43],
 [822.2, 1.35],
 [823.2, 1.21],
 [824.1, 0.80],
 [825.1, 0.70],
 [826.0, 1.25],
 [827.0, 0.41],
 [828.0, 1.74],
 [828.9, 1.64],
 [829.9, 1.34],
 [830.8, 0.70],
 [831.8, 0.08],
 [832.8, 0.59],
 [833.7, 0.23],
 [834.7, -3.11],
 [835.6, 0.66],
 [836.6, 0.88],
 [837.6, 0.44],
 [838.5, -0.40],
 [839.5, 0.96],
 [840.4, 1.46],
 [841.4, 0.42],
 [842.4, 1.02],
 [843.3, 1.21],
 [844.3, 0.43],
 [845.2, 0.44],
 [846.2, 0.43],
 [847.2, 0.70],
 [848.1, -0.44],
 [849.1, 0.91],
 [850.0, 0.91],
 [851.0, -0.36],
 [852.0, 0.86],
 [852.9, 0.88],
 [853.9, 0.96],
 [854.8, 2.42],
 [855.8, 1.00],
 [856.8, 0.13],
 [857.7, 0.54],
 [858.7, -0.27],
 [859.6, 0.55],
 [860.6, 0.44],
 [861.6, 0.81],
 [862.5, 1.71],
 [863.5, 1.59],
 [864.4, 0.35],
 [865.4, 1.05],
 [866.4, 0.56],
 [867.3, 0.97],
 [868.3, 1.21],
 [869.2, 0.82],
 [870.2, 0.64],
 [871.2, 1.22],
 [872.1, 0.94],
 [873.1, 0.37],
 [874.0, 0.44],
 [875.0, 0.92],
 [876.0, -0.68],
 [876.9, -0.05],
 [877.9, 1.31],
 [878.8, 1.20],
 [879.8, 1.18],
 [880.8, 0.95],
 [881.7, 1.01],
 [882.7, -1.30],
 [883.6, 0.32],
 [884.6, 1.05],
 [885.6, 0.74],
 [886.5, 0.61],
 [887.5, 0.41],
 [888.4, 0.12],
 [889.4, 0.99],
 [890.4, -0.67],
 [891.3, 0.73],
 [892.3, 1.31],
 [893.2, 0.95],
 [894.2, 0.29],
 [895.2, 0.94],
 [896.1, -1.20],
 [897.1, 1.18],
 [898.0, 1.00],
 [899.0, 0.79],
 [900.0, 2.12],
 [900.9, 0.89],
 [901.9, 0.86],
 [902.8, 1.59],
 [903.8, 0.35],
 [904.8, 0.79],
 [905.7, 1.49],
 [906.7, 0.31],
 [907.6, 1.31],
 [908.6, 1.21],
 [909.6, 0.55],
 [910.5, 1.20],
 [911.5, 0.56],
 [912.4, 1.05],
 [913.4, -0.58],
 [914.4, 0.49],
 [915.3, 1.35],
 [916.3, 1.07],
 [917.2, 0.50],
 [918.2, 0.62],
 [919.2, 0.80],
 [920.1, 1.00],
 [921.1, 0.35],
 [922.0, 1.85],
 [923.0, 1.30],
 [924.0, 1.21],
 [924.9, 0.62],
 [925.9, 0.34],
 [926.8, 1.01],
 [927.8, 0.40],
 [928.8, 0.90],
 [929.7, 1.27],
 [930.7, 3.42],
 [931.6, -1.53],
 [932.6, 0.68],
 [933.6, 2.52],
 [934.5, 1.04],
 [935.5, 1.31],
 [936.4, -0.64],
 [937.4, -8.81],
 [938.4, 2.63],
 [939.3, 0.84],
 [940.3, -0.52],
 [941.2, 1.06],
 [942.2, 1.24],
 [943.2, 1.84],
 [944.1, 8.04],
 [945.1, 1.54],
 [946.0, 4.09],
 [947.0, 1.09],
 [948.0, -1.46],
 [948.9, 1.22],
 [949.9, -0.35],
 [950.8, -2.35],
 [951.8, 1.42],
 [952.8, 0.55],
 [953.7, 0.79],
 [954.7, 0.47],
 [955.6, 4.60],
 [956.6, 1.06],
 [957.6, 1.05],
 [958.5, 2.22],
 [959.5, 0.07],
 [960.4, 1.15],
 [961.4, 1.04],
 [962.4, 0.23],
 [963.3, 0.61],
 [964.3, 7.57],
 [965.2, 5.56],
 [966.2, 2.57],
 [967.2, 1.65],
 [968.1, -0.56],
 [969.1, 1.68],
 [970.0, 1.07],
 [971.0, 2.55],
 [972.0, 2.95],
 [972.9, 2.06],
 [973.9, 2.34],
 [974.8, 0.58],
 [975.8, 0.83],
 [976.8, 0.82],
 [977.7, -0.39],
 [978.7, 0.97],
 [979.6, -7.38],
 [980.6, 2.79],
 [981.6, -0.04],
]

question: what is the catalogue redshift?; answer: 1.59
